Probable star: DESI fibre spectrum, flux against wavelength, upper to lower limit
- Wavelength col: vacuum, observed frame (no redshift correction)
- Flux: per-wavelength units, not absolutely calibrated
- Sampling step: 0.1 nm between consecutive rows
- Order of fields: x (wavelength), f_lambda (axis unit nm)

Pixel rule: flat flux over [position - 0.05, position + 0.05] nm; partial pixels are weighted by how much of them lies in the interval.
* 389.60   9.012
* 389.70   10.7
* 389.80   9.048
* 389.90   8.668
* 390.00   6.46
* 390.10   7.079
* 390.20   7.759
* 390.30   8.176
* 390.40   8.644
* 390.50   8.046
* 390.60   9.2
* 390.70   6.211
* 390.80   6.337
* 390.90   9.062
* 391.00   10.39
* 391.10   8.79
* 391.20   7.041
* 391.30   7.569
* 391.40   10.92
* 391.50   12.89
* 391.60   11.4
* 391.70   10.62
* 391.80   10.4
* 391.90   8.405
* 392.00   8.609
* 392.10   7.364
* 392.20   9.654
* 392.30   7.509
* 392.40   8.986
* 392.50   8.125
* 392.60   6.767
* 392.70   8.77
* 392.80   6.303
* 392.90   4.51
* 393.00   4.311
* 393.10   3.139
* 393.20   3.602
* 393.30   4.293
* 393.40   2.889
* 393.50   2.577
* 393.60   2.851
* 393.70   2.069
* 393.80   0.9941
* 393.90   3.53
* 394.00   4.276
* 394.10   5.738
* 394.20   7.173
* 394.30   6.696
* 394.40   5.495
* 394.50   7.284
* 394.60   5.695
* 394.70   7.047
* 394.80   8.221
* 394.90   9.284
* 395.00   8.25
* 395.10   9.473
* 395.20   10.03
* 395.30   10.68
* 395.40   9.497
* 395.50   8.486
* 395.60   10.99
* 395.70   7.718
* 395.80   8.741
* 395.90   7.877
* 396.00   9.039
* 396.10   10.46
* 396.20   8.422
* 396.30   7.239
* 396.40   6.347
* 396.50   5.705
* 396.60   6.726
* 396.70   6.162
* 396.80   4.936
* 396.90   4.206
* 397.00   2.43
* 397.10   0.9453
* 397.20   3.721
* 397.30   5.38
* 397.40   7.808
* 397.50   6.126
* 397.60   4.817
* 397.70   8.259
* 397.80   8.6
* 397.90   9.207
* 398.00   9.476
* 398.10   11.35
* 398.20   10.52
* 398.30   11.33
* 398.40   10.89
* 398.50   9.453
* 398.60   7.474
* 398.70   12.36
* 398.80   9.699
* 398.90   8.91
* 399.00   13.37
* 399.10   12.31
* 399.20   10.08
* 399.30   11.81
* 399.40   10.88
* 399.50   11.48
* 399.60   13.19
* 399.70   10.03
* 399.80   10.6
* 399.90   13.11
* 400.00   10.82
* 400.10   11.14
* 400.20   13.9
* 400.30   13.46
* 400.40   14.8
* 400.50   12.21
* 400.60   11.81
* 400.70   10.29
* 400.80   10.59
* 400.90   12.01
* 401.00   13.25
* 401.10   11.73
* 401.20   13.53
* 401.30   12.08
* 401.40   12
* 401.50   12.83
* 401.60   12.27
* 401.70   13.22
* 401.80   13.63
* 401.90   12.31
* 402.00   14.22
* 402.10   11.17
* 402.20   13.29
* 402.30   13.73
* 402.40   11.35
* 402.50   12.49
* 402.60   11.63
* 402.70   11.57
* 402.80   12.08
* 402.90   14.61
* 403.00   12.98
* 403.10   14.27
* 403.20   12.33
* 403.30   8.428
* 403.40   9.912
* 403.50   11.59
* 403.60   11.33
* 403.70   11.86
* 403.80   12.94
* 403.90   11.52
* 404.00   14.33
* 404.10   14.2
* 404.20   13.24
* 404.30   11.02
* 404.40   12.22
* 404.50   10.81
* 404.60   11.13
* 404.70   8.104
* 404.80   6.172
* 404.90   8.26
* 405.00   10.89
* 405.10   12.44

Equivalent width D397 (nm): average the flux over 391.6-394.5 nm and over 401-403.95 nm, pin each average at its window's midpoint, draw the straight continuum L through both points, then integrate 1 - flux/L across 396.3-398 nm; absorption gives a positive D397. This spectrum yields 0.567 nm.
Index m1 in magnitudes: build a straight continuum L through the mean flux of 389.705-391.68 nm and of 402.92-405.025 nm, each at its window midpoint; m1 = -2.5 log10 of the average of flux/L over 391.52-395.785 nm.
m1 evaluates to 0.31 mag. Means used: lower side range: 8.69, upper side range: 11.4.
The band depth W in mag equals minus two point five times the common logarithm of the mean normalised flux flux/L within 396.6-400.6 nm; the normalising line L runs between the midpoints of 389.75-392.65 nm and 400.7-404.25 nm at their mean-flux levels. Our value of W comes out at 0.188 mag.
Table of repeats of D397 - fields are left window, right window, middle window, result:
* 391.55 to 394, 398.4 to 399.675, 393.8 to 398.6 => 0.70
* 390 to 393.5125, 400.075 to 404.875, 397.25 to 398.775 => 0.21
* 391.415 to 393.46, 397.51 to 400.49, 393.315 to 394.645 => 0.63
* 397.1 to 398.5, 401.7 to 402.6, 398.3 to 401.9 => -0.43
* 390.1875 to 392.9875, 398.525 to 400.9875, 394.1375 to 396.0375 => 0.29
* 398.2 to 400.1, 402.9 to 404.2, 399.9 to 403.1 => -0.23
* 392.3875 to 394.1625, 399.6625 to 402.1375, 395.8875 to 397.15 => 0.26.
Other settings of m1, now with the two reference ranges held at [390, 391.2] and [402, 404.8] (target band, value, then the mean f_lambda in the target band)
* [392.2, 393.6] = 0.48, 5.57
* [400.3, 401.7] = -0.10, 12.3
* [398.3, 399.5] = -0.02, 10.7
